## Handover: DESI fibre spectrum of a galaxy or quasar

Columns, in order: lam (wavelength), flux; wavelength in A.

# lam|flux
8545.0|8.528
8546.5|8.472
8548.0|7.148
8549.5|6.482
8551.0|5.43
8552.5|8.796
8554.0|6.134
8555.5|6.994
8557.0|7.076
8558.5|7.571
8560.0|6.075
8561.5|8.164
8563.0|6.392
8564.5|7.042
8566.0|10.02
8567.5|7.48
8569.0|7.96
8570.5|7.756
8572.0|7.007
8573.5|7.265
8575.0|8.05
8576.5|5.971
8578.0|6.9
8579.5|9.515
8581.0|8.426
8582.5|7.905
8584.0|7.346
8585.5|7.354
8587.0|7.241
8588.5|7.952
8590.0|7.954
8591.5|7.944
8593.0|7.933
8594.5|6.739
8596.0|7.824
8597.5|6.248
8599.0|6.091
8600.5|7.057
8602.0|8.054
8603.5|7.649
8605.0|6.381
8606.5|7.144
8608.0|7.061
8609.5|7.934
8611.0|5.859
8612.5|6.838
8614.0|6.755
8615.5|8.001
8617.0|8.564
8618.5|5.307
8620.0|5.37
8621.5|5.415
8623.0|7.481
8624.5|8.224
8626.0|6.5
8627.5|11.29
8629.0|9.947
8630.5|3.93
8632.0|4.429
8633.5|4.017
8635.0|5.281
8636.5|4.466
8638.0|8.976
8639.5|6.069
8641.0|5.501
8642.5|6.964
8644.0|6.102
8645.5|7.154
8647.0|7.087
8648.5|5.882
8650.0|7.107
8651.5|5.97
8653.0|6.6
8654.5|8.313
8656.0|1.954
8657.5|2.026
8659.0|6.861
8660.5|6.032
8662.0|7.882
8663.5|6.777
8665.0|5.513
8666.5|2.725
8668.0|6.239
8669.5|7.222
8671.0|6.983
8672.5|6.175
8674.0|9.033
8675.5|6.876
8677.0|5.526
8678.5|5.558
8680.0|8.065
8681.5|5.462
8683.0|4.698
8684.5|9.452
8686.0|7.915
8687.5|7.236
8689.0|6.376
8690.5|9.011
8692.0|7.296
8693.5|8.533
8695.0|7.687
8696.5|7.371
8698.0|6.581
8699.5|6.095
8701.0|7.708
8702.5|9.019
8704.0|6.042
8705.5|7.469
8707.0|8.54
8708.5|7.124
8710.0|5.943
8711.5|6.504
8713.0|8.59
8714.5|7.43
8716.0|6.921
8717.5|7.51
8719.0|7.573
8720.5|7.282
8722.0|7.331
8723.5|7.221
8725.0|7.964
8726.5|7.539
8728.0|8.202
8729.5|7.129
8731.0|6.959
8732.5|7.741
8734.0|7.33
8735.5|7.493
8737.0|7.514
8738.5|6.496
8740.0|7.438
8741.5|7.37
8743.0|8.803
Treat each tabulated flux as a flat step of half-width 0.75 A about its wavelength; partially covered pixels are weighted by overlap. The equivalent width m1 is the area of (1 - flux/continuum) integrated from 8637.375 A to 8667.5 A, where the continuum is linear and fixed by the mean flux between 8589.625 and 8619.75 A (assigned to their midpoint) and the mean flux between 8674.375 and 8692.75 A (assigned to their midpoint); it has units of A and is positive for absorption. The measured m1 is 4.22 A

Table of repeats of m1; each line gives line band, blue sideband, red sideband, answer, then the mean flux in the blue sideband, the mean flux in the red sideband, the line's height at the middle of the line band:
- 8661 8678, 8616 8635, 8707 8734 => 1.4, 6.67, 7.38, 7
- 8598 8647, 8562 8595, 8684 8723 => 5.4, 7.65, 7.47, 7.59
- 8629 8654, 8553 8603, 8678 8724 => 4.2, 7.45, 7.29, 7.36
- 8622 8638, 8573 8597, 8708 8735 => 1.9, 7.63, 7.35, 7.54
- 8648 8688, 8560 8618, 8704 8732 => 5.9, 7.44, 7.37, 7.4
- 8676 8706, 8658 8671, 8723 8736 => -2.0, 6.12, 7.51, 6.69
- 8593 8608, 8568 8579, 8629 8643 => -1.0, 7.33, 5.73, 6.64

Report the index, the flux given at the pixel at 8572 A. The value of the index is 7.007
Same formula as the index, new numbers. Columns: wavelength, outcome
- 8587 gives 7.241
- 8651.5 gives 5.97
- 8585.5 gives 7.354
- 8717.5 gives 7.51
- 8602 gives 8.054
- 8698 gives 6.581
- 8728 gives 8.202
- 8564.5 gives 7.042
